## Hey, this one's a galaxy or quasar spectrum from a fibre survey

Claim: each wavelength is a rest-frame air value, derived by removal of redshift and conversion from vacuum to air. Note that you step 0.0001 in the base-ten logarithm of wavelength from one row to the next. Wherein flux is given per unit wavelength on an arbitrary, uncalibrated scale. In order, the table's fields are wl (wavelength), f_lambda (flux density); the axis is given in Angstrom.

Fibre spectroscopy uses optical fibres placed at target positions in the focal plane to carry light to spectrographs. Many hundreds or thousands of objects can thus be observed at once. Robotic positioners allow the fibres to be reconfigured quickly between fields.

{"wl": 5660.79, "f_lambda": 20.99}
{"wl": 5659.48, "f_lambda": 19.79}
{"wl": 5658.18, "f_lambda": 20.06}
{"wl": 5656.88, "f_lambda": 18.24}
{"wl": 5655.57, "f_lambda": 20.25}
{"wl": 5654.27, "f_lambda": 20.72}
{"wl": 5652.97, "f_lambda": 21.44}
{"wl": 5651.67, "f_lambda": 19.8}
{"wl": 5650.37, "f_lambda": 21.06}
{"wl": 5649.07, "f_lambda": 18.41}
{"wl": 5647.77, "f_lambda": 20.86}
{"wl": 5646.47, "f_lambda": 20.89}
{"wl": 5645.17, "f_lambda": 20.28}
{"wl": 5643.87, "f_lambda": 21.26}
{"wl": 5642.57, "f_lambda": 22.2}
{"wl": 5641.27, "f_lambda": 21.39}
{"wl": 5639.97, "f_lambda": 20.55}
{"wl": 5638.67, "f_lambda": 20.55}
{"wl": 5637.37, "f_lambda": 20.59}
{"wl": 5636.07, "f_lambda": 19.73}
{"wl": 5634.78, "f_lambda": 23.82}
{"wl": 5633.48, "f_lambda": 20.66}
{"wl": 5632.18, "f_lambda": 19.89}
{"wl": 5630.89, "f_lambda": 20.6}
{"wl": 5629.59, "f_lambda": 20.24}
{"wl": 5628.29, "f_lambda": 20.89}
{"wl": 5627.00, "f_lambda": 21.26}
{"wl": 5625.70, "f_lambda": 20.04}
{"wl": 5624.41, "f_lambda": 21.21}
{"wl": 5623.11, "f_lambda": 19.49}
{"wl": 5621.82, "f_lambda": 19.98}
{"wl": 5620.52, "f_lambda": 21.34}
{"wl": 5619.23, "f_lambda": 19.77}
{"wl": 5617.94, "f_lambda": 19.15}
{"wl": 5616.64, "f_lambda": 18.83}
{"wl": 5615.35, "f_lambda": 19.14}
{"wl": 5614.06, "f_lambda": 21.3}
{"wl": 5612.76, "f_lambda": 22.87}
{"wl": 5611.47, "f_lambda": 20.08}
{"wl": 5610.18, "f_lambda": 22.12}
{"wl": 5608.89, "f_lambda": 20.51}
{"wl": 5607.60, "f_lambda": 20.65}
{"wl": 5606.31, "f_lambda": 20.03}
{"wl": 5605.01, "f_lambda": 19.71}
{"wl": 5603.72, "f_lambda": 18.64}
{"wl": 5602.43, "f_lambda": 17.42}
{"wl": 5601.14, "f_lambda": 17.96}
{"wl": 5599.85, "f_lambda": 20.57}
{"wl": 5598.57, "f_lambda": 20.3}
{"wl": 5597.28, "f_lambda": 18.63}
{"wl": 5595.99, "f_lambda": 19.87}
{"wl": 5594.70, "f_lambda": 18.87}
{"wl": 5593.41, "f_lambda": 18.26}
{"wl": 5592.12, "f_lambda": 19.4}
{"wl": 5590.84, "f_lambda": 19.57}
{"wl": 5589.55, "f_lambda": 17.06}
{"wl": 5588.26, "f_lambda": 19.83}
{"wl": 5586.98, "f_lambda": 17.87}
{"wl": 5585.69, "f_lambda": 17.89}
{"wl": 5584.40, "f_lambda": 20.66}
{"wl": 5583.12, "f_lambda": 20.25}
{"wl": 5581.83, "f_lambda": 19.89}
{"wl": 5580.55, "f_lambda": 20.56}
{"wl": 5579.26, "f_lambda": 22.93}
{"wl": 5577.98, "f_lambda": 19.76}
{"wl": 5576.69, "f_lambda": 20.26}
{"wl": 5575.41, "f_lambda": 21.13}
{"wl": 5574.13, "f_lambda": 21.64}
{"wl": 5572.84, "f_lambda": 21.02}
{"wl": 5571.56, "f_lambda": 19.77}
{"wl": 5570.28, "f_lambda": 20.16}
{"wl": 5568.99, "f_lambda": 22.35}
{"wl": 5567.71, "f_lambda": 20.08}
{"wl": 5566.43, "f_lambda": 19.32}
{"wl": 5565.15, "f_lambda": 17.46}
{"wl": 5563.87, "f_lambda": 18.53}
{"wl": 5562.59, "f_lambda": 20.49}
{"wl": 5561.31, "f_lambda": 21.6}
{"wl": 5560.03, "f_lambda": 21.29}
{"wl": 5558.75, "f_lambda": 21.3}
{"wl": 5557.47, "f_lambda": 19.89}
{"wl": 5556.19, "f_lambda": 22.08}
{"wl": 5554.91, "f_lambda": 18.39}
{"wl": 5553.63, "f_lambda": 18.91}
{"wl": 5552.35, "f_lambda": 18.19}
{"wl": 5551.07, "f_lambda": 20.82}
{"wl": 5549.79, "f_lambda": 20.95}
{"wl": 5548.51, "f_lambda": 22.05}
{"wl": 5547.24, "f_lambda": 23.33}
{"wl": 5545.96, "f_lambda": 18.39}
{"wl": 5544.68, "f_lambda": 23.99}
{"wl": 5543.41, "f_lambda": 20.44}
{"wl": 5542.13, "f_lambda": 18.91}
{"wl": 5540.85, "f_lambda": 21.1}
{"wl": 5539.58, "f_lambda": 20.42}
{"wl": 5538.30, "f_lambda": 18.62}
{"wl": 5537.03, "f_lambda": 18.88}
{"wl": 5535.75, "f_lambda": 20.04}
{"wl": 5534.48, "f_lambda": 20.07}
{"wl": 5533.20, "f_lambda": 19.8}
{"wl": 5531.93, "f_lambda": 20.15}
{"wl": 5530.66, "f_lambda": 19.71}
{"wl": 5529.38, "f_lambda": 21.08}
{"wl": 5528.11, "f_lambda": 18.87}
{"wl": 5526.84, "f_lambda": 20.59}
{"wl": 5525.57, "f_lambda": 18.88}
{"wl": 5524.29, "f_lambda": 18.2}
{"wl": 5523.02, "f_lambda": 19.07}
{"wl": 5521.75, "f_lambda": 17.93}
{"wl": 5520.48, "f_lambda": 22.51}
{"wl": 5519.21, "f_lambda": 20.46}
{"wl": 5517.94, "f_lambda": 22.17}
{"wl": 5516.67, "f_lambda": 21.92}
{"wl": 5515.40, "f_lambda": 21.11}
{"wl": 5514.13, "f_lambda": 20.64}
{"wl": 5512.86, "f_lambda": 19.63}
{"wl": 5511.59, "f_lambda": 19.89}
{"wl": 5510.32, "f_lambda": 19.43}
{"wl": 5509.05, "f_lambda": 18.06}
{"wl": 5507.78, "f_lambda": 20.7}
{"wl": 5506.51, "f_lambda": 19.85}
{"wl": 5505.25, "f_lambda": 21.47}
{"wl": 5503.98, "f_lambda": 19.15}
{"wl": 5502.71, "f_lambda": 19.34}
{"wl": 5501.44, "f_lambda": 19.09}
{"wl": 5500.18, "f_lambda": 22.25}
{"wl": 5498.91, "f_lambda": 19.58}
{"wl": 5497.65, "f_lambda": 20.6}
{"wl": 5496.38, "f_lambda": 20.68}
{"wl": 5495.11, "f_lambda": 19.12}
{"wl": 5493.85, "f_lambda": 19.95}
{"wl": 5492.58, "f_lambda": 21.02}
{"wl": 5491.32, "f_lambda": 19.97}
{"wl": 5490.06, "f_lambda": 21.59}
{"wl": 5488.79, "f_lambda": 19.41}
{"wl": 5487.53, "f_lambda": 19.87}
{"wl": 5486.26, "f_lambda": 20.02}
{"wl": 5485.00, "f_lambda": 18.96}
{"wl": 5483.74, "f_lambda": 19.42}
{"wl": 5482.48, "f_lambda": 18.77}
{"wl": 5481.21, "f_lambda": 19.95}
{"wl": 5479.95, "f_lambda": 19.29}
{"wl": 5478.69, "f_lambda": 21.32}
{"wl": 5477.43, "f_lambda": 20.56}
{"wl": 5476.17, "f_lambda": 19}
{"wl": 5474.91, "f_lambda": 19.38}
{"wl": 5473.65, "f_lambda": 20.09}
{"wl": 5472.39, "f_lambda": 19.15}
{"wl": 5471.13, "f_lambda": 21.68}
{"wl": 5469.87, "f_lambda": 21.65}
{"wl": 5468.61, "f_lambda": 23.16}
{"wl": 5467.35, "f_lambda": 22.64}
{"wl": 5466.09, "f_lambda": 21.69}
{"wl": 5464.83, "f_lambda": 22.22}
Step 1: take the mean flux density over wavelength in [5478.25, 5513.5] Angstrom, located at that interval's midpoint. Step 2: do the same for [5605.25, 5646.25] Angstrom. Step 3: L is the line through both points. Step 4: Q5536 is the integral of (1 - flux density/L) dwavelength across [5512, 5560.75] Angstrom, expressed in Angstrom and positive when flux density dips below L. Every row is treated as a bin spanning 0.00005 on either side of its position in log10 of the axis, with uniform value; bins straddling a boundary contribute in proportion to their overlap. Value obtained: -0.3 Angstrom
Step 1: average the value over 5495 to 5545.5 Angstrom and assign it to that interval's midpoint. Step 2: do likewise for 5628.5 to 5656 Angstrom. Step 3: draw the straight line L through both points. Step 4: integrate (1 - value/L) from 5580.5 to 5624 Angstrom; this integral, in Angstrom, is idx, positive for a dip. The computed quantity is 1.8 Angstrom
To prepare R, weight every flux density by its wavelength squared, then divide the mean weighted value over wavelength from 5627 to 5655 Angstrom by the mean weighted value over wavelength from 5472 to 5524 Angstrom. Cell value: 1.09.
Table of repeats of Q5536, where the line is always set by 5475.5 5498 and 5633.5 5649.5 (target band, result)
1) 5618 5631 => 0.2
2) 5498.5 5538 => 0.3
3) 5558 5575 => 0.0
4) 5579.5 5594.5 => 0.9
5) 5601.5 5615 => 0.3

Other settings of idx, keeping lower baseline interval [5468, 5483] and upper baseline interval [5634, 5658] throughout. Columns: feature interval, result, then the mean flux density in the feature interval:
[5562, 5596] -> 1.2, 19.8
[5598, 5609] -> 0.6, 19.5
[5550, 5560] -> 0.2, 20.1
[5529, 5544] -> 0.4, 19.9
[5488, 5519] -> 0.2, 20.3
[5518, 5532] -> 0.4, 19.9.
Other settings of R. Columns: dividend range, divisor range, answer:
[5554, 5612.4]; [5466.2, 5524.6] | 1.02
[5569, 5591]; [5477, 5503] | 1.03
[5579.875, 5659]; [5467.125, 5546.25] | 1.04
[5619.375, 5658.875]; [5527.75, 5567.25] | 1.05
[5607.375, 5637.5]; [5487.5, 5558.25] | 1.06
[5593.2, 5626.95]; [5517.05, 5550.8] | 1.01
